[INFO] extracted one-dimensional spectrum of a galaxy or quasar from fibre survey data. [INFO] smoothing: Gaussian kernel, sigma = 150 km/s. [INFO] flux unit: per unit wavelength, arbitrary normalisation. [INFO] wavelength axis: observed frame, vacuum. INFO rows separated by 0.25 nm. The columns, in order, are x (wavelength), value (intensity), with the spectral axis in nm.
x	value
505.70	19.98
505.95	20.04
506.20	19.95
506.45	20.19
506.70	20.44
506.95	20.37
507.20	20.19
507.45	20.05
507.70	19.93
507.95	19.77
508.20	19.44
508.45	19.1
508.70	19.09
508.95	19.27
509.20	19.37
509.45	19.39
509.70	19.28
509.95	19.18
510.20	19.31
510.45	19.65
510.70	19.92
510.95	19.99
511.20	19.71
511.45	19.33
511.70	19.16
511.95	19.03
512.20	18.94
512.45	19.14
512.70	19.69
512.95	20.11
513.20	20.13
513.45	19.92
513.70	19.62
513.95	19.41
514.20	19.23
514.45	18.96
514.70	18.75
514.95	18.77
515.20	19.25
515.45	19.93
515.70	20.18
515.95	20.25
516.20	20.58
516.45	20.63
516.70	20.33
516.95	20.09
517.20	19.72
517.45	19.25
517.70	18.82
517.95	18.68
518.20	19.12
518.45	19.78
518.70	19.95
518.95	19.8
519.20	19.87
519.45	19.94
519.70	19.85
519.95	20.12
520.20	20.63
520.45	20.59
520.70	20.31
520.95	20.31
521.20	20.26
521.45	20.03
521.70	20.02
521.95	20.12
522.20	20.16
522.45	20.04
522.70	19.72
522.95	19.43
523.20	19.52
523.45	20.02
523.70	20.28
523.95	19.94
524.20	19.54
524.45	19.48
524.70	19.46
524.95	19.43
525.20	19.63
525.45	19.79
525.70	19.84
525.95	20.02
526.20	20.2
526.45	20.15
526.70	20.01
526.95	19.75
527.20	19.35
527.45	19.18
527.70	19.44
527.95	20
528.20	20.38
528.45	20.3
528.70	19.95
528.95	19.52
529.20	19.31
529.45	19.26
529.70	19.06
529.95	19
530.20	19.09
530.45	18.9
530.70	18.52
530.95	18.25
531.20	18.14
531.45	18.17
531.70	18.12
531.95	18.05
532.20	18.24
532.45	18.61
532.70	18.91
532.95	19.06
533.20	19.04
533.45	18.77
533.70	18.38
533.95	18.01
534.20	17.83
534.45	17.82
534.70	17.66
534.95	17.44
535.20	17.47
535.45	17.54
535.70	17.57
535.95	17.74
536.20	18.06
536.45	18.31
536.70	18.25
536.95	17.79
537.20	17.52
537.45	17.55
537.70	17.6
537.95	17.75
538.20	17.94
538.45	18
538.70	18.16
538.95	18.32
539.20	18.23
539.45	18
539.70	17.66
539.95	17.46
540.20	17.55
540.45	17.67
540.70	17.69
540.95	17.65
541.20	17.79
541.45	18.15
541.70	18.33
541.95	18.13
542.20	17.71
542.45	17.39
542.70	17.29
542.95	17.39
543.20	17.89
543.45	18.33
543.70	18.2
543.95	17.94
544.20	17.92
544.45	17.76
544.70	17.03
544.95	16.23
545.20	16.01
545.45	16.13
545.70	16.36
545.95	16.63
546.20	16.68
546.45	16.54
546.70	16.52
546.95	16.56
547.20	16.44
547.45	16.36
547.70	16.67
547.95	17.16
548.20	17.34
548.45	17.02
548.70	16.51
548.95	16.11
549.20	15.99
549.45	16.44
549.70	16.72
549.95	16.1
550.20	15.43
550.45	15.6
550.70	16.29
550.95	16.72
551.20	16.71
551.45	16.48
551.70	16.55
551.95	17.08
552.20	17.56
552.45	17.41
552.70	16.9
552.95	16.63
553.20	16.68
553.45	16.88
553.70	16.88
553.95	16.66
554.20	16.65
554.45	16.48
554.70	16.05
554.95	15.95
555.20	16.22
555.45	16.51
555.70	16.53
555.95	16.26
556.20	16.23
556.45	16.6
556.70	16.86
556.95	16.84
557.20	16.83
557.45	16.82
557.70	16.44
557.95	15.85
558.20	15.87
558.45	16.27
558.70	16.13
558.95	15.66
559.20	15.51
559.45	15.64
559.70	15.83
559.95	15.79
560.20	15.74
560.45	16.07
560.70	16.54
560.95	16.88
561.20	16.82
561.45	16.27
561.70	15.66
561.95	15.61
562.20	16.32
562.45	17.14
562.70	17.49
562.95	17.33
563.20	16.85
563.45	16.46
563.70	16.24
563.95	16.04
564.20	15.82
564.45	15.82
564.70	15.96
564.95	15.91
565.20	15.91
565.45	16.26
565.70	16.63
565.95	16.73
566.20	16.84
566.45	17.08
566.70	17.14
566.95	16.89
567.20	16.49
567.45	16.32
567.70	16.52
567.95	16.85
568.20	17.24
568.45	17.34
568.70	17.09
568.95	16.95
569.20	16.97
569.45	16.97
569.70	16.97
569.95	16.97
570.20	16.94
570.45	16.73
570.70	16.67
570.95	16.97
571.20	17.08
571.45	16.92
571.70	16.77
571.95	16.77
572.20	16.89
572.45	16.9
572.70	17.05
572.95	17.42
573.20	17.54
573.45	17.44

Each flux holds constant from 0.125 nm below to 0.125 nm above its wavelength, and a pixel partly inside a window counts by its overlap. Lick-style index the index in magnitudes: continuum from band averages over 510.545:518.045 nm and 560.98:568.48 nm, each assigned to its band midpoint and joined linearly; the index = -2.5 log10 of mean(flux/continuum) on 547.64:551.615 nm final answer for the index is 0.06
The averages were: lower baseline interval 19.6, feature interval 16.5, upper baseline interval 16.5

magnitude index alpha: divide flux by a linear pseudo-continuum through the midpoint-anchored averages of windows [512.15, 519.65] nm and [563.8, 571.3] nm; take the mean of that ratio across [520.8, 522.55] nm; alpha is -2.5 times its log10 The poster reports -0.05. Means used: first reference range 19.6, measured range 20.1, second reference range 16.7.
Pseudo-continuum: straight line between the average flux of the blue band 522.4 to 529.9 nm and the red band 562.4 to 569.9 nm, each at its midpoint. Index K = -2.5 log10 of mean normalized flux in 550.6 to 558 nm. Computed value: 0.06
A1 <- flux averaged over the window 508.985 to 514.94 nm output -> 19.4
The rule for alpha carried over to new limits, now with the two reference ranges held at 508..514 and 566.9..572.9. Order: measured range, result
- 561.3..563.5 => 0.04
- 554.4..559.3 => 0.08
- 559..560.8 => 0.10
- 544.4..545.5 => 0.09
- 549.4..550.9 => 0.11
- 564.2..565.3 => 0.08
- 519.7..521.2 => -0.07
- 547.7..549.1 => 0.06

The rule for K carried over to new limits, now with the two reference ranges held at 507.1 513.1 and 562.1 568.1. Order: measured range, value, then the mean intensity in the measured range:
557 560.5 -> 0.06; 16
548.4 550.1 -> 0.07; 16.4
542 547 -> 0.03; 17.1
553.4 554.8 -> 0.03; 16.6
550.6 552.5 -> 0.03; 16.8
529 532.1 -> -0.02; 18.7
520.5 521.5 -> -0.08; 20.3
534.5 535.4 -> 0.04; 17.5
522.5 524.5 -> -0.06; 19.8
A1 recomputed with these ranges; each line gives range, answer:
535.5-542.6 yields 17.9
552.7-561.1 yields 16.3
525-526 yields 19.8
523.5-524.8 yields 19.8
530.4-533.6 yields 18.5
